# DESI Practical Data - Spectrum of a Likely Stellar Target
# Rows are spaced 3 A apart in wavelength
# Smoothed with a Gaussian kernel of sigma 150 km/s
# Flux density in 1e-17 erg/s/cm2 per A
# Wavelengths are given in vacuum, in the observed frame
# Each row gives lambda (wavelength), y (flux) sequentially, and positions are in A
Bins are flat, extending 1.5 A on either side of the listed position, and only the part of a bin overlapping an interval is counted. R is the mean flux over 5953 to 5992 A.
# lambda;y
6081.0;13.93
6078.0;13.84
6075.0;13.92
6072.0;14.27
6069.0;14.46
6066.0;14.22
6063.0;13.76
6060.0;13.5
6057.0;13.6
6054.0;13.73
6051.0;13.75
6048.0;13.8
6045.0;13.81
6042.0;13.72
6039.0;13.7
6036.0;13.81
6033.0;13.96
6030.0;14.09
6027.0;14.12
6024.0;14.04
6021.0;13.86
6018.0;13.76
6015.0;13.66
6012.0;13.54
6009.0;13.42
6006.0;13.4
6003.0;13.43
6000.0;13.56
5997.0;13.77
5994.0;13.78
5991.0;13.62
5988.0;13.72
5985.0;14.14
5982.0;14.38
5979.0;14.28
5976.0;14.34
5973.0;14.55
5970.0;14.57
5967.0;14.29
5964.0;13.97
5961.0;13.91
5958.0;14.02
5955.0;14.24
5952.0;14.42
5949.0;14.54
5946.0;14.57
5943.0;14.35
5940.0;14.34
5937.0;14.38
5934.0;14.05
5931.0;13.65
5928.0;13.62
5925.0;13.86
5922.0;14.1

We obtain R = 14.2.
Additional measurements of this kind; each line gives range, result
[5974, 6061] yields 13.8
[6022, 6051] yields 13.9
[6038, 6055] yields 13.8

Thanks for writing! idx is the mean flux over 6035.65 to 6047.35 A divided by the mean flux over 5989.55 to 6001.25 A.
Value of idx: 1.01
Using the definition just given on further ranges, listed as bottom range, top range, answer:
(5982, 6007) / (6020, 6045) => 1.01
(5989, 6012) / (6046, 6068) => 1.02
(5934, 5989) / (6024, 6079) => 0.97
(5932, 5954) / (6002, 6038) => 0.96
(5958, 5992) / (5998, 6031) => 0.97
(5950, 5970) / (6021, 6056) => 0.98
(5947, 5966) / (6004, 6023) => 0.96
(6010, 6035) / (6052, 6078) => 1.00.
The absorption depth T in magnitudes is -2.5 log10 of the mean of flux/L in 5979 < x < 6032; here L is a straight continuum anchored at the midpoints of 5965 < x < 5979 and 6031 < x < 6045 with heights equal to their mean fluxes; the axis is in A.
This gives 0.024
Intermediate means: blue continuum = 14.4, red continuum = 13.8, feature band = 13.8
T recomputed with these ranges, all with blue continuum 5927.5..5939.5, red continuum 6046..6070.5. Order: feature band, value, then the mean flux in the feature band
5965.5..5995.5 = -0.02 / 14.2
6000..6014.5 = 0.03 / 13.5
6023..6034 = -0.01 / 14.1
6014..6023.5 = 0.01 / 13.8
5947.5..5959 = -0.03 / 14.3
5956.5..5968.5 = -0.01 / 14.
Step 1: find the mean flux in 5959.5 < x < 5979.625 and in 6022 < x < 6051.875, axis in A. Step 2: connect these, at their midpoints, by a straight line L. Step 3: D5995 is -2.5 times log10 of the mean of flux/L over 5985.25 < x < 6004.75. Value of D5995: 0.04 mag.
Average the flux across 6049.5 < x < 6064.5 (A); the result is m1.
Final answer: 13.7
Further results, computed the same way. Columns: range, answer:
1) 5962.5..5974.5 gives 14.3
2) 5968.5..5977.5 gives 14.5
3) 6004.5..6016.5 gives 13.5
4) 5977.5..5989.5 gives 14.1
